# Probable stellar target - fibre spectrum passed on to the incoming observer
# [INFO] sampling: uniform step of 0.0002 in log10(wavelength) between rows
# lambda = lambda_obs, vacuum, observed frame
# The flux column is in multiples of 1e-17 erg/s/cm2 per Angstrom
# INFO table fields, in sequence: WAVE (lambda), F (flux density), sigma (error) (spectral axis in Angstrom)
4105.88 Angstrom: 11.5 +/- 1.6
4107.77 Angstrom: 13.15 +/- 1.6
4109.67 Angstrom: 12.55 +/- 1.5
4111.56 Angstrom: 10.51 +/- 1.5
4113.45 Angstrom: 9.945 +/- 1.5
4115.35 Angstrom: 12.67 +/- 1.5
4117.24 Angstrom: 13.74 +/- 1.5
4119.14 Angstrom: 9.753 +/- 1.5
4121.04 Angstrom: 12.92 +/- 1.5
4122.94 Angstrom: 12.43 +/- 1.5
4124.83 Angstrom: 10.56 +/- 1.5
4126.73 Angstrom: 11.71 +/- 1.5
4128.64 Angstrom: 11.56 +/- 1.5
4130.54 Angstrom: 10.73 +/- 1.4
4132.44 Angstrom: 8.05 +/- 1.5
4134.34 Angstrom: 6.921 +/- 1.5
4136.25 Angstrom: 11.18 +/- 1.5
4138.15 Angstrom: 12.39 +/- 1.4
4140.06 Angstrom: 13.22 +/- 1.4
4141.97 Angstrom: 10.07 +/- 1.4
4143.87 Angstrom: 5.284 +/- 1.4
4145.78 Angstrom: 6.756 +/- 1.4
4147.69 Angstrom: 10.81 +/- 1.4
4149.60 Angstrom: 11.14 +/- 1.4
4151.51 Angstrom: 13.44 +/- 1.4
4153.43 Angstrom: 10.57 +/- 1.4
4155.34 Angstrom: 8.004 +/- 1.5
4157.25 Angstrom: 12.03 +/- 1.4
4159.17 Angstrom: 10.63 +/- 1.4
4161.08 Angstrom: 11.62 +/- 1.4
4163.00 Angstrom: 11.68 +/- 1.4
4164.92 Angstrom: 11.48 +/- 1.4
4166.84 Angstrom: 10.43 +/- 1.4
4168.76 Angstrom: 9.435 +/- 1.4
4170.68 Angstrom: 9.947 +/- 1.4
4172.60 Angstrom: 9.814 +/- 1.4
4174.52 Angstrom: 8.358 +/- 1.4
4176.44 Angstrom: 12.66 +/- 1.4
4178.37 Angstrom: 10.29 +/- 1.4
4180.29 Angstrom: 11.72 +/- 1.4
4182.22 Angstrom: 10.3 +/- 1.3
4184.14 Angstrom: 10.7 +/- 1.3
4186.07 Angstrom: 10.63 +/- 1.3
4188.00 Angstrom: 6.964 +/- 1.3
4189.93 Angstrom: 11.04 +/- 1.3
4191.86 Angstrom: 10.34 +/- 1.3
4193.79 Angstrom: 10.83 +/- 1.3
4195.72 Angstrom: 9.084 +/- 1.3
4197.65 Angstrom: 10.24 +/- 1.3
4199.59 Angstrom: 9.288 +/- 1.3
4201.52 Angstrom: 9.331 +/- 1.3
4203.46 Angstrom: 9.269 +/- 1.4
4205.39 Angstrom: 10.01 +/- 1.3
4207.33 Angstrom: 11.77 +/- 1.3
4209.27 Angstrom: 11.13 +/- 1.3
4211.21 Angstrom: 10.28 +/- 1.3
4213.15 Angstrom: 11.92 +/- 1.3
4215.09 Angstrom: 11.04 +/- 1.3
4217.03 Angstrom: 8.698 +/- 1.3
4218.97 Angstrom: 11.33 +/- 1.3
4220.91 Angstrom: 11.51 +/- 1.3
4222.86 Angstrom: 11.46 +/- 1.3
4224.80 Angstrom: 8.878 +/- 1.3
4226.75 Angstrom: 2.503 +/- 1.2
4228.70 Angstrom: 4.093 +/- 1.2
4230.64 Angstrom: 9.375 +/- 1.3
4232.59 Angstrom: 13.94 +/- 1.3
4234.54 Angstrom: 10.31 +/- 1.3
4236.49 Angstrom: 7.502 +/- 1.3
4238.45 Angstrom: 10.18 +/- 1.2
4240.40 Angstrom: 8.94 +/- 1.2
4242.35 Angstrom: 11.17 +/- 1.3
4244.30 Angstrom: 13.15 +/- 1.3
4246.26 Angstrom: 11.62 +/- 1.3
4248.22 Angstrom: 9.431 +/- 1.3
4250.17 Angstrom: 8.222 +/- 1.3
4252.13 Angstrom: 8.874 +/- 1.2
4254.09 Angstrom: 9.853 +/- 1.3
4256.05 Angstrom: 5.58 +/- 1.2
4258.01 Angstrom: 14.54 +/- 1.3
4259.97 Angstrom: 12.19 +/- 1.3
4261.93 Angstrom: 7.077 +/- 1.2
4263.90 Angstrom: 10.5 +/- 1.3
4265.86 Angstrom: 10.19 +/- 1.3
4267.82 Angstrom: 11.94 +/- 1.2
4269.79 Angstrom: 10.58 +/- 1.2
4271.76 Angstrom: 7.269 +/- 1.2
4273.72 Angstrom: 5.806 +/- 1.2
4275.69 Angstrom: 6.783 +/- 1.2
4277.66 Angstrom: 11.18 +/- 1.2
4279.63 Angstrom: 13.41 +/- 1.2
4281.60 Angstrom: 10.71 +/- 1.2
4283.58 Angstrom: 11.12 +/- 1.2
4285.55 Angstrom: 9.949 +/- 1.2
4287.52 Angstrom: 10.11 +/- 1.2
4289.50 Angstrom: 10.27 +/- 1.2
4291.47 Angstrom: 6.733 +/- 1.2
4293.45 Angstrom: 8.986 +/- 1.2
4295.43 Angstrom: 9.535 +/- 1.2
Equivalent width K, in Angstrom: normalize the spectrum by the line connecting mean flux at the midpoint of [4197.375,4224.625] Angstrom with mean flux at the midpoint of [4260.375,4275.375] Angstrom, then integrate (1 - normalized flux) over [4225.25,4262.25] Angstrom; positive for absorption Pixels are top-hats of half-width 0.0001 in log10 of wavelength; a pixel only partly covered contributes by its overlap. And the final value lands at 0.8 Angstrom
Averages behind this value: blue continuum 10.5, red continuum 9.07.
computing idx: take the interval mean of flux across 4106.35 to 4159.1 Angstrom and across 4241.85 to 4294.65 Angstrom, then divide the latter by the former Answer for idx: 0.9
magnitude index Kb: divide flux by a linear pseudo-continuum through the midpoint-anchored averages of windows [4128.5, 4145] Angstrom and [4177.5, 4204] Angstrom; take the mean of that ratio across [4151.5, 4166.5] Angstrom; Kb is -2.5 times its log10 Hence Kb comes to -0.11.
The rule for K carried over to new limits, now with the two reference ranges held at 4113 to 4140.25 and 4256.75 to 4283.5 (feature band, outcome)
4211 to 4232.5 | 2.4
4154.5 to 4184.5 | 0.8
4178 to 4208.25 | 1.6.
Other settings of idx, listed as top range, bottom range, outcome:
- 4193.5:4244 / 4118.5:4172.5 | 0.93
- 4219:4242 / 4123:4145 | 0.89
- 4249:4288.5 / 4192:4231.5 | 1.02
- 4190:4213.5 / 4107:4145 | 0.94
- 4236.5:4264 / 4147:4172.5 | 0.92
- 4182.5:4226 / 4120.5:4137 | 0.96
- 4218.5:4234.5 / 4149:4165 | 0.82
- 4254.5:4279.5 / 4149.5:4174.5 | 0.90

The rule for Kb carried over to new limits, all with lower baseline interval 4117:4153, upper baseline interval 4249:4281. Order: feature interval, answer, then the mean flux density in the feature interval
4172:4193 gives 0.00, 10.3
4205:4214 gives -0.10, 11.1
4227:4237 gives 0.14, 8.65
